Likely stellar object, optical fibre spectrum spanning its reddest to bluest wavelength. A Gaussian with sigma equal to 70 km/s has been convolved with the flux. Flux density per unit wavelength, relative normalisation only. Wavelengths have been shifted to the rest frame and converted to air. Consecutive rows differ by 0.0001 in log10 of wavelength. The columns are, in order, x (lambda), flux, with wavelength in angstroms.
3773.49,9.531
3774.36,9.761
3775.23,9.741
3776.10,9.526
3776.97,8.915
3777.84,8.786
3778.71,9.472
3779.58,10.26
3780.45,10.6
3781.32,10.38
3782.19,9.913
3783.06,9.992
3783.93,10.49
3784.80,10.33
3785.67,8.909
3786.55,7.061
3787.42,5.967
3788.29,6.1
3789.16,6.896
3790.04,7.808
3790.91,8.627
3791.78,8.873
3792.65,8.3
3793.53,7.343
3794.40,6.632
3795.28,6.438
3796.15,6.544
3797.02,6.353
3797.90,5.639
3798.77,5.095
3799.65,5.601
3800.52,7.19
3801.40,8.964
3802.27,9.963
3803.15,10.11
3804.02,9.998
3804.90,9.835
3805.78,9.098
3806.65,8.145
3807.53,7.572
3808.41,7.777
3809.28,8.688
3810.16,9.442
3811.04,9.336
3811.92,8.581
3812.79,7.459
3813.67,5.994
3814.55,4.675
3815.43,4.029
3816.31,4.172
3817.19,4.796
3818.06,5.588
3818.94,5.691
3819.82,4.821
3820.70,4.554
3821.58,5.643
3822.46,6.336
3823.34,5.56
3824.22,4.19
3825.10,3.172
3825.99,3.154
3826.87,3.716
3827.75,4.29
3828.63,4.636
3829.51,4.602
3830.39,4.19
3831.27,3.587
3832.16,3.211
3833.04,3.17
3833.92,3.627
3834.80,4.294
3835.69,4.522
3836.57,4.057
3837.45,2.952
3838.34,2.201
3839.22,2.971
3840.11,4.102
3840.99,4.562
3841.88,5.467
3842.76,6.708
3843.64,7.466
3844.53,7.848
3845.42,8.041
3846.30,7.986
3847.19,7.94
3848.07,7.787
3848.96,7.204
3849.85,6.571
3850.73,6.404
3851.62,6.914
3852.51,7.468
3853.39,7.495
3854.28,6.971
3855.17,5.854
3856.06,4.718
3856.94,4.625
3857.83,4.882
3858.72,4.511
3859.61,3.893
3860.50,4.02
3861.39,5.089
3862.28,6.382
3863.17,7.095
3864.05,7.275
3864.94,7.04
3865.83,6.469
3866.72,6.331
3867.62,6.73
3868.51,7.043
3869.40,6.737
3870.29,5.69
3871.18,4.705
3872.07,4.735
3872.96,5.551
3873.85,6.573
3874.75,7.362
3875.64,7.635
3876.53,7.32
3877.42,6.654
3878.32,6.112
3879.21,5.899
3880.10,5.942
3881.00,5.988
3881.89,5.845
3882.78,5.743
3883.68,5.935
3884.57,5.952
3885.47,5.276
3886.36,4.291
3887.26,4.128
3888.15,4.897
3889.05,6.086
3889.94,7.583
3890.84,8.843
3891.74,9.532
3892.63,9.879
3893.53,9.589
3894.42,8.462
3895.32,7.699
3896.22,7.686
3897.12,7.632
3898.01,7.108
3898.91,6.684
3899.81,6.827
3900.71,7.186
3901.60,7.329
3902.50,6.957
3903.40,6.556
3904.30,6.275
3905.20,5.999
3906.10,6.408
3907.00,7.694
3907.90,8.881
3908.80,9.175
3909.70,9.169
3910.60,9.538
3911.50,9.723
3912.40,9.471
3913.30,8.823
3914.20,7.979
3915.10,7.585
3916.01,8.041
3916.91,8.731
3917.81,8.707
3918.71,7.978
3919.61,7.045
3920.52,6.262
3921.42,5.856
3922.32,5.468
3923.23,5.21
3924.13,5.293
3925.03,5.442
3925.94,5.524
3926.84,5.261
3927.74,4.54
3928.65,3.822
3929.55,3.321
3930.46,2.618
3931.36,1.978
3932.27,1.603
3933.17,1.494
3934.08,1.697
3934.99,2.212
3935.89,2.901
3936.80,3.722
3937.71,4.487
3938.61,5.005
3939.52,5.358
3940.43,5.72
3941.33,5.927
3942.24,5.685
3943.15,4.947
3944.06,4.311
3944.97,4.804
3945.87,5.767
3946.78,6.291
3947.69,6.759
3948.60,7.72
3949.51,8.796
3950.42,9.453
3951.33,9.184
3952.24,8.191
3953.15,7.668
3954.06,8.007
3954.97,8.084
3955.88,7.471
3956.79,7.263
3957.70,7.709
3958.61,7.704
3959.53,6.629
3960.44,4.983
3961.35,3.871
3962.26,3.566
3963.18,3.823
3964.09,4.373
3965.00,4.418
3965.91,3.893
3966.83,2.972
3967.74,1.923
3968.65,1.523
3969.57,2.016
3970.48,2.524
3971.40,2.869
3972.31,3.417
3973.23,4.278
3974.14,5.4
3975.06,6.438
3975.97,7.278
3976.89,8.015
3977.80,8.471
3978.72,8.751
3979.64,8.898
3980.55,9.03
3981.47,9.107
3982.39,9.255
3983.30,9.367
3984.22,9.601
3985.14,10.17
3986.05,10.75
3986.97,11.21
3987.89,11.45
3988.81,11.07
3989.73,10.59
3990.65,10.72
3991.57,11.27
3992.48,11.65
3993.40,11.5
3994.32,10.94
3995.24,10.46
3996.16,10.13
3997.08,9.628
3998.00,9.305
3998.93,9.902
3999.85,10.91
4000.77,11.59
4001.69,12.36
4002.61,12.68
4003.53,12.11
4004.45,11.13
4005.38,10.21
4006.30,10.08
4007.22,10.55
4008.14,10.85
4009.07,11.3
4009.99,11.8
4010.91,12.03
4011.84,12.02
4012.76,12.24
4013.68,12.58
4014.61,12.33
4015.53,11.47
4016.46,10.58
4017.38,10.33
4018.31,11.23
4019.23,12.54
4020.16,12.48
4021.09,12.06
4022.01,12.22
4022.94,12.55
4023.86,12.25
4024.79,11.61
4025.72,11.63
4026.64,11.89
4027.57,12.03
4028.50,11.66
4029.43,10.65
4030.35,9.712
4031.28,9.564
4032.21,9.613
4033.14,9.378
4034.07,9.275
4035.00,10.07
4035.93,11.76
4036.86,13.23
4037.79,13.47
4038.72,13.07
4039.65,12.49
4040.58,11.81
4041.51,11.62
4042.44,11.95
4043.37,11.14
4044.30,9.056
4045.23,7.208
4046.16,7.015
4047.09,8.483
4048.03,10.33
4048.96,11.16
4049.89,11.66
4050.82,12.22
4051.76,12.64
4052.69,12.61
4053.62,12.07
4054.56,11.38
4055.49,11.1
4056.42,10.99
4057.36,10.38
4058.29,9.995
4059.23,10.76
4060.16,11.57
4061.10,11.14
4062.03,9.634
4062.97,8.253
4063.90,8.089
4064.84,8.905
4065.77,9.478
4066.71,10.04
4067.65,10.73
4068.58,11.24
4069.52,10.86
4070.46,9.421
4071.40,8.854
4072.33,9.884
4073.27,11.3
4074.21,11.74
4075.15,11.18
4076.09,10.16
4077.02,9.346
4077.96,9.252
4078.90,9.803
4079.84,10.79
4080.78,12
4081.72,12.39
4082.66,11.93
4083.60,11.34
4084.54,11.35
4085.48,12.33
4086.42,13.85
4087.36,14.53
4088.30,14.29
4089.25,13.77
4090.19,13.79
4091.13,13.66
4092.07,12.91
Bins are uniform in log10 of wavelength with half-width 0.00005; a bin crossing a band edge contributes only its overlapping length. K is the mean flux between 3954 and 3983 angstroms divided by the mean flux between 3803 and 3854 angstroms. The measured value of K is 1.0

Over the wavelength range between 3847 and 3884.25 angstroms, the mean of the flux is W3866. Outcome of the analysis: 6.21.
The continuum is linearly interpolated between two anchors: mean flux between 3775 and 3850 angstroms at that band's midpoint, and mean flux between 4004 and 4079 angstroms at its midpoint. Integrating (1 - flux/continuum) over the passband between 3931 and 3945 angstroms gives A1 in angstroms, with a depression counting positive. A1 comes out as 8.0 angstroms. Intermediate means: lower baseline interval 6.71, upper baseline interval 10.9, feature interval 3.85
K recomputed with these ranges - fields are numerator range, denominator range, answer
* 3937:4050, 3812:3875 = 1.65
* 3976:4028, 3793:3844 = 1.87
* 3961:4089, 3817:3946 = 1.71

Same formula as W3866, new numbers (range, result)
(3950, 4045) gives 9.42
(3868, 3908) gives 6.71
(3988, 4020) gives 11.2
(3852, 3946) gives 6.17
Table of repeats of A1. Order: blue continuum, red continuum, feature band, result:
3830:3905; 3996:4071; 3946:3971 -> 8.36 angstroms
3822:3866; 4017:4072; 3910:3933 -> 3.76 angstroms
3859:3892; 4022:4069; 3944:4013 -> 6.43 angstroms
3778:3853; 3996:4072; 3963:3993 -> 8.18 angstroms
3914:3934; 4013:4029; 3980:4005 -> -1.80 angstroms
